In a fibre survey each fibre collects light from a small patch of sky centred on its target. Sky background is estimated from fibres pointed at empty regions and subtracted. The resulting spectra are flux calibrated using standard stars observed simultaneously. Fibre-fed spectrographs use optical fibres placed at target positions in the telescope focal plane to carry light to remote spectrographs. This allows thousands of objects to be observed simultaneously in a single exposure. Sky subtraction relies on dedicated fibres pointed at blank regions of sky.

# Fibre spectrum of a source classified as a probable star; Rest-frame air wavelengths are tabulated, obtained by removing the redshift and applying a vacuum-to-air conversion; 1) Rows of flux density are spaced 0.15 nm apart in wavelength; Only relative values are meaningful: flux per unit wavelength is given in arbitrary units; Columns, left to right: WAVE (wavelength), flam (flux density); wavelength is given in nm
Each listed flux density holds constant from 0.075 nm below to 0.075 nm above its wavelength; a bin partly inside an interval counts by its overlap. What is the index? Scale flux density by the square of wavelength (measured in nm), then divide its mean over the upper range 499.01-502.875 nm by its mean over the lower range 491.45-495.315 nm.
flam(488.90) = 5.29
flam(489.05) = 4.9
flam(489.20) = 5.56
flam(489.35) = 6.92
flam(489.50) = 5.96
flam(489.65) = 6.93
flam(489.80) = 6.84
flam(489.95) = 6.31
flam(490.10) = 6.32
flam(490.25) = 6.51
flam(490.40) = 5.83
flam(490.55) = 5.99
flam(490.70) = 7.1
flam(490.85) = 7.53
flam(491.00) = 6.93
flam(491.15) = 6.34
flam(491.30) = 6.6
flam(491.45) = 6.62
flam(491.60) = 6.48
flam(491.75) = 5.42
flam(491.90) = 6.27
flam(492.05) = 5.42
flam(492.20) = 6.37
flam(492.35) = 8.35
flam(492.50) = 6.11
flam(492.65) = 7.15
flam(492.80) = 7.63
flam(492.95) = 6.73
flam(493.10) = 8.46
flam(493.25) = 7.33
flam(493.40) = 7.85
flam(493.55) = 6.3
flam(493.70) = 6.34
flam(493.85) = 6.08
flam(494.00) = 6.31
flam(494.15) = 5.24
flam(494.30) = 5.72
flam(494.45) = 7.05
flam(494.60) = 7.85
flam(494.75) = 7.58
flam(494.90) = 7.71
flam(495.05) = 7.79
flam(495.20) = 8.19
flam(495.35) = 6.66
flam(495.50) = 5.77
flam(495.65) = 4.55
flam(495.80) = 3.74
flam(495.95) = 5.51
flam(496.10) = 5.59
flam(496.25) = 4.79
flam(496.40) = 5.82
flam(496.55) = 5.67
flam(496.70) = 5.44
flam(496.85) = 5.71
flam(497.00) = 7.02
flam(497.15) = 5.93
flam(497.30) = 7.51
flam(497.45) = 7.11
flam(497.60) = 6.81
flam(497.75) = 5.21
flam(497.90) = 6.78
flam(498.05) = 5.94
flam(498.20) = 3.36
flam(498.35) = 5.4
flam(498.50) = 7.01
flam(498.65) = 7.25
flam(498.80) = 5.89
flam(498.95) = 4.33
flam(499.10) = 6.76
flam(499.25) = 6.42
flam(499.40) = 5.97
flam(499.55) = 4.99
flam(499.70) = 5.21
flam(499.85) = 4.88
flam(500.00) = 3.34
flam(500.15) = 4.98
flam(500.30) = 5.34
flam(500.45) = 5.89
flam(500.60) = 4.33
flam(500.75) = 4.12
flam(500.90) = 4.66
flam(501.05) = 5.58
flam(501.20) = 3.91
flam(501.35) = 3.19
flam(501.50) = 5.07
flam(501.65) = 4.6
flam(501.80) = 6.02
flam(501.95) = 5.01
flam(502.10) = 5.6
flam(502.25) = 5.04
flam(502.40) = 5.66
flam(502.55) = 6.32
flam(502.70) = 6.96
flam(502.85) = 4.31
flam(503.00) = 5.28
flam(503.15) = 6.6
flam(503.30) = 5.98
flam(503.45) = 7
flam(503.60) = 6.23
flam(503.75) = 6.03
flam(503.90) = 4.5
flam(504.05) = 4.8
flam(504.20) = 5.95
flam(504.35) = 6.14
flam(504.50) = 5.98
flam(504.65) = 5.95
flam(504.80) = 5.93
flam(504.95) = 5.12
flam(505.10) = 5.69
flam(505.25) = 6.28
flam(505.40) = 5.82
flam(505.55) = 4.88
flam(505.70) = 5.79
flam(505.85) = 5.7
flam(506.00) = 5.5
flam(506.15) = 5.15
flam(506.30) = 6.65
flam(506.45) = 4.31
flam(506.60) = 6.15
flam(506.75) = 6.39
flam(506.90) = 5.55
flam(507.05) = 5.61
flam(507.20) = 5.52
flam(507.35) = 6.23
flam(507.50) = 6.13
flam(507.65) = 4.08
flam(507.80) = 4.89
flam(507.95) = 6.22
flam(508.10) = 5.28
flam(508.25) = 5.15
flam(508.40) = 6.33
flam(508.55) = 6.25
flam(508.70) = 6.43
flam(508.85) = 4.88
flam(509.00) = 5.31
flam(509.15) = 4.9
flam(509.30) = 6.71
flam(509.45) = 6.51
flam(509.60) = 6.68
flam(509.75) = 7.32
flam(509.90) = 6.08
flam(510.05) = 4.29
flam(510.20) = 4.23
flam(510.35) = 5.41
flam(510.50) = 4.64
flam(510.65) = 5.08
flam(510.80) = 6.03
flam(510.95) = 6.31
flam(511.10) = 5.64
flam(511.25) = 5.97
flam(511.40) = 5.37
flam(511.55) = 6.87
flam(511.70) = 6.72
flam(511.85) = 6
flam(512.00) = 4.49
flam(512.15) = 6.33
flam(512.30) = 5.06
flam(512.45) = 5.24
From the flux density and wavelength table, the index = 0.8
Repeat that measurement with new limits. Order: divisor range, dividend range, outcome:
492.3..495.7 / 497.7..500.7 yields 0.81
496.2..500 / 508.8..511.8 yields 1.03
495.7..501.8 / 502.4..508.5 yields 1.08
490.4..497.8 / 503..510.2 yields 0.93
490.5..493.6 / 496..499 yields 0.89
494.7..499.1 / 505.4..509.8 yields 0.99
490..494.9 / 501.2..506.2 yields 0.87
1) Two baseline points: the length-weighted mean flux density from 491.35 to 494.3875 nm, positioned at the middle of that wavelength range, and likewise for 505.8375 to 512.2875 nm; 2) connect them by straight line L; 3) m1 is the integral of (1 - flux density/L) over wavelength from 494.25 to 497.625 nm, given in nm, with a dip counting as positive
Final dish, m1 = 0.06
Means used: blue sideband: 6.61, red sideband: 5.7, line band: 6.32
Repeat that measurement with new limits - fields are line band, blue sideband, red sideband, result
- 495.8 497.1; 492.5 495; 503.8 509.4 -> 0.210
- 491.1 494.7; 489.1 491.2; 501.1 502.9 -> -0.292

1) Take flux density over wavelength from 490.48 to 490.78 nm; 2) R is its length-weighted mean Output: 6.57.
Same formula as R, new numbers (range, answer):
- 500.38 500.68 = 5.08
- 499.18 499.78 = 5.63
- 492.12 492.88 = 7.11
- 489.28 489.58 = 6.44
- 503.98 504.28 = 5.4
